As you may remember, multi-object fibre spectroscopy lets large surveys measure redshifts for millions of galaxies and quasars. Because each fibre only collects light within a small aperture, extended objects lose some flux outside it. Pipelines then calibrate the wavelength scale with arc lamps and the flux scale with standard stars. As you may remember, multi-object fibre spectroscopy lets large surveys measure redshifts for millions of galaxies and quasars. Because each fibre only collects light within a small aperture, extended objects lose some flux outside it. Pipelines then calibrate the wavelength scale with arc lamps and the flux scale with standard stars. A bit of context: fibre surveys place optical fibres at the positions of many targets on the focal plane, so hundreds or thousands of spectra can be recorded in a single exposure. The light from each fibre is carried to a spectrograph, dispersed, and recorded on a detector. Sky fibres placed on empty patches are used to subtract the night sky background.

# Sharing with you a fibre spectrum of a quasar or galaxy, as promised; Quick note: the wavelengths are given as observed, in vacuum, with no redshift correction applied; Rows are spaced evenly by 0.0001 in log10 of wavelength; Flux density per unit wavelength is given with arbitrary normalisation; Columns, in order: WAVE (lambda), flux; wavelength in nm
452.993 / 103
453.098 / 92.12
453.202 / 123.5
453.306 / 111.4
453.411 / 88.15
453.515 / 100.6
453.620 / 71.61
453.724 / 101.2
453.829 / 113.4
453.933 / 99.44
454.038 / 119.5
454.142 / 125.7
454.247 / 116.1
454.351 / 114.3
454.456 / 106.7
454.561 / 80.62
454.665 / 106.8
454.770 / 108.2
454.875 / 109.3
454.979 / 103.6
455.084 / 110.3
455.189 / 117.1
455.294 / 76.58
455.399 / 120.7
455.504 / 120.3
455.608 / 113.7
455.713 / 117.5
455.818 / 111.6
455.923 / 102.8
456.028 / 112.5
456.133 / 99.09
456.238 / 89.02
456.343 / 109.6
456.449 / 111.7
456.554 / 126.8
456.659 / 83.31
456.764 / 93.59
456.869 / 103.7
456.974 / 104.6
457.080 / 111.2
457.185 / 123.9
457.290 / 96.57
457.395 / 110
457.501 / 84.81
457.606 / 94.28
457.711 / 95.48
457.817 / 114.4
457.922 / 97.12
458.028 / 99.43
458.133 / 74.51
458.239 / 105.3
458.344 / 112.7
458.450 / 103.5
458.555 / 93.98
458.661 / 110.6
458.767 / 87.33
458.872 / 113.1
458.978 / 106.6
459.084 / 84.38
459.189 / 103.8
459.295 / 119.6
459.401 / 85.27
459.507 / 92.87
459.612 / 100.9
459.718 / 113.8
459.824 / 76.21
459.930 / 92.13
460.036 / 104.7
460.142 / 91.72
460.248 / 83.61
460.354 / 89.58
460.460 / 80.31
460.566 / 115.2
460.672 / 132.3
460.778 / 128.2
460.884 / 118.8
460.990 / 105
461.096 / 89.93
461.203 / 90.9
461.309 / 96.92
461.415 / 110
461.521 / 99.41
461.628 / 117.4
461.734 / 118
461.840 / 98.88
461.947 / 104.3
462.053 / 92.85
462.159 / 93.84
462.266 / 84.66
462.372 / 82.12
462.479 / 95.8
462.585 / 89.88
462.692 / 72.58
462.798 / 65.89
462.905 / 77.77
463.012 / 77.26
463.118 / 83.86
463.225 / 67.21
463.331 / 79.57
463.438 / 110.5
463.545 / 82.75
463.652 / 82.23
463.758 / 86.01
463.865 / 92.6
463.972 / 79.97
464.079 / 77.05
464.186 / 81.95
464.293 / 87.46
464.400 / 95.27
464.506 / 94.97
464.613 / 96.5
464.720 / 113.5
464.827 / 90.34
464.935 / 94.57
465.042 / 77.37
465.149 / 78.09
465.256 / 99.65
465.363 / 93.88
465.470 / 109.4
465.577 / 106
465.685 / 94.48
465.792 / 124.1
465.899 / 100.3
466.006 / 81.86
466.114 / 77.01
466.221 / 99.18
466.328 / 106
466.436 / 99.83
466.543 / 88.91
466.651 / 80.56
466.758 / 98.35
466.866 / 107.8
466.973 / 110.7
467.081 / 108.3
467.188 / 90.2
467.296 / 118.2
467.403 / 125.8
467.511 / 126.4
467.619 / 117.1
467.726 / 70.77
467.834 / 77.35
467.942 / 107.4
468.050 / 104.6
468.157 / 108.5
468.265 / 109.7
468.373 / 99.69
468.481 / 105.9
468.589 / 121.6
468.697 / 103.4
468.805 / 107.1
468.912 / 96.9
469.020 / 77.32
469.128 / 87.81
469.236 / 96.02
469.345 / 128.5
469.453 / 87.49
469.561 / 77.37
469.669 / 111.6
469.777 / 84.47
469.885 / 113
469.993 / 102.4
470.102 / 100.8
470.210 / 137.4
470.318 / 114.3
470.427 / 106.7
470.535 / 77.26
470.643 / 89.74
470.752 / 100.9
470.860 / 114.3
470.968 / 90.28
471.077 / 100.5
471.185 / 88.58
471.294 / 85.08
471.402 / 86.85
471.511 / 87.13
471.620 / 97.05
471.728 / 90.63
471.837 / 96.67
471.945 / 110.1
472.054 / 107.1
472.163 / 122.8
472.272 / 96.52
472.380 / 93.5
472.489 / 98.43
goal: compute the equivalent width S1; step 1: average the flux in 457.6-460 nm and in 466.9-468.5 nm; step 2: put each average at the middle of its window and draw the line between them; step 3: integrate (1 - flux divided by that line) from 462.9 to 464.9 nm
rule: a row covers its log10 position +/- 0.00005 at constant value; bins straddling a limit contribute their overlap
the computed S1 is 0.30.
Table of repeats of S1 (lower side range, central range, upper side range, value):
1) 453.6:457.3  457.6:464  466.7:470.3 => 0.59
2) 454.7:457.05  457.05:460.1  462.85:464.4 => -0.05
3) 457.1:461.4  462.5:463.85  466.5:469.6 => 0.26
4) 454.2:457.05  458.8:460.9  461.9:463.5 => -0.17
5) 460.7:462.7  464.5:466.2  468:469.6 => 0.08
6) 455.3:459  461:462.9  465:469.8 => 0.15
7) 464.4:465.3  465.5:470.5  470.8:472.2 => -0.35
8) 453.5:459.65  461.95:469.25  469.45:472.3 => 0.46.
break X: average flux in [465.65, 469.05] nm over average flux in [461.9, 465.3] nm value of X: 1.17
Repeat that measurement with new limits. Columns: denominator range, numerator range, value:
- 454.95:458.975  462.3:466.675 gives 0.86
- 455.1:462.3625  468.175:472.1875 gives 0.98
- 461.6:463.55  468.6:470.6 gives 1.13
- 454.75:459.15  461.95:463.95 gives 0.82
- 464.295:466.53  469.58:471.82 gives 1.02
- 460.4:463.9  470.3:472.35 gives 1.03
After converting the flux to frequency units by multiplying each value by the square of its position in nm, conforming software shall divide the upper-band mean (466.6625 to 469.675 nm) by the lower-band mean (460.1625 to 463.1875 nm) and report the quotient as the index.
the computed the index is 1.10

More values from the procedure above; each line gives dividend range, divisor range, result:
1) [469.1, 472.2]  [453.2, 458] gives 1.01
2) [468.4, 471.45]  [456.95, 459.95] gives 1.05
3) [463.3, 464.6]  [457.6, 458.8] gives 0.91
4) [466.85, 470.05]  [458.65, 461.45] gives 1.06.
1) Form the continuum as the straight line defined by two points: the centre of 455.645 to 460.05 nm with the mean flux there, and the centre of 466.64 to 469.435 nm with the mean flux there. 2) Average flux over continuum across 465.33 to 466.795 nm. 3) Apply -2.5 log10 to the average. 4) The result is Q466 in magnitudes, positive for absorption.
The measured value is 0.06 mag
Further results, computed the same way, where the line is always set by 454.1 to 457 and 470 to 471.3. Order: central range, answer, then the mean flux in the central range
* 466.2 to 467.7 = -0.03 mag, 105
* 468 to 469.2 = 0.00 mag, 102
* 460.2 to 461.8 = 0.00 mag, 105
